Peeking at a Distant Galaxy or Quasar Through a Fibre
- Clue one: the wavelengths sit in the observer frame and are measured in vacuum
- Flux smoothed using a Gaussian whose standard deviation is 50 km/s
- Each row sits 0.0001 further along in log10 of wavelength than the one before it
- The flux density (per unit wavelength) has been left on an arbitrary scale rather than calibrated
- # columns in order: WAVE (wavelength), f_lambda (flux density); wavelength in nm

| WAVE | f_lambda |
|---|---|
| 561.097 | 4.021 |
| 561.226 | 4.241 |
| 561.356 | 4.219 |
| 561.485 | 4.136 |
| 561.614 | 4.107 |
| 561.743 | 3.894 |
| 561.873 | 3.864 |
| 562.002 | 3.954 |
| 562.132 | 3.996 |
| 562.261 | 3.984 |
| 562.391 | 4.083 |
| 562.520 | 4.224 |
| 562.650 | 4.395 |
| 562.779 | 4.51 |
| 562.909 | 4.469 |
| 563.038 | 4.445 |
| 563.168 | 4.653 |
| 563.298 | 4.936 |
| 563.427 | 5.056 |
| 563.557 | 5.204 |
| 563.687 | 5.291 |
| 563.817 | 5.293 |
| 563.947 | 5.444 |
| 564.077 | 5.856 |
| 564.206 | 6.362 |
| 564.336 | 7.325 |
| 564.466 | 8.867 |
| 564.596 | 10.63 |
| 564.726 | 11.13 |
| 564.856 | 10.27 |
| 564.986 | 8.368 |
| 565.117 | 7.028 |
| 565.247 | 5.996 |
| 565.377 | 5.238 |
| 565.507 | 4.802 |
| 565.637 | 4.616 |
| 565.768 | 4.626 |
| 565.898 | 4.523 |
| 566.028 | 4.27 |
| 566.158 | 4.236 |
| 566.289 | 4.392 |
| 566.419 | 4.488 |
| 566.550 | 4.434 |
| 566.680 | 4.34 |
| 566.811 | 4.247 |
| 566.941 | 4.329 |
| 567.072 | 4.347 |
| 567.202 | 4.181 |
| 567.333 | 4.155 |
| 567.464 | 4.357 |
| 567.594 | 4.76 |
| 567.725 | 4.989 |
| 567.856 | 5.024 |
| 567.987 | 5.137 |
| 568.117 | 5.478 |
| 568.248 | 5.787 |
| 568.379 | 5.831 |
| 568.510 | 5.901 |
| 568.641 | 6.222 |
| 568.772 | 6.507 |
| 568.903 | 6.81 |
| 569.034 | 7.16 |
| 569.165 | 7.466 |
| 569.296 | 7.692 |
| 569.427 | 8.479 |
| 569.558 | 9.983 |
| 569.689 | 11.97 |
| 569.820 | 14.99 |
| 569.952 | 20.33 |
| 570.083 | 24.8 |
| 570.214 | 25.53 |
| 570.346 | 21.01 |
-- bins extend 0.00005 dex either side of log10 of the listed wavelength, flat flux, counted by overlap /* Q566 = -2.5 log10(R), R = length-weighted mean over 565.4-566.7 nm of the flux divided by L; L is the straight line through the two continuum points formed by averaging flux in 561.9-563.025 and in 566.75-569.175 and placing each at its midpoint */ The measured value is 0.10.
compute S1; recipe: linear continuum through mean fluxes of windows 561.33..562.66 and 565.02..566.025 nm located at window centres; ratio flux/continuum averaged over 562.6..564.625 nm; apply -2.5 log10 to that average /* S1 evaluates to -0.22 mag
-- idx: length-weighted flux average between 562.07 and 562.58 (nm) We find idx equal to 4.07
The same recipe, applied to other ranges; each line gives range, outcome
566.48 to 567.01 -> 4.33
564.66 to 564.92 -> 10.7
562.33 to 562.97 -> 4.34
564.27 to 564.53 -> 8.08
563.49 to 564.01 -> 5.3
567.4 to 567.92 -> 4.78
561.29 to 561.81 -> 4.08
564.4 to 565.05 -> 9.85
